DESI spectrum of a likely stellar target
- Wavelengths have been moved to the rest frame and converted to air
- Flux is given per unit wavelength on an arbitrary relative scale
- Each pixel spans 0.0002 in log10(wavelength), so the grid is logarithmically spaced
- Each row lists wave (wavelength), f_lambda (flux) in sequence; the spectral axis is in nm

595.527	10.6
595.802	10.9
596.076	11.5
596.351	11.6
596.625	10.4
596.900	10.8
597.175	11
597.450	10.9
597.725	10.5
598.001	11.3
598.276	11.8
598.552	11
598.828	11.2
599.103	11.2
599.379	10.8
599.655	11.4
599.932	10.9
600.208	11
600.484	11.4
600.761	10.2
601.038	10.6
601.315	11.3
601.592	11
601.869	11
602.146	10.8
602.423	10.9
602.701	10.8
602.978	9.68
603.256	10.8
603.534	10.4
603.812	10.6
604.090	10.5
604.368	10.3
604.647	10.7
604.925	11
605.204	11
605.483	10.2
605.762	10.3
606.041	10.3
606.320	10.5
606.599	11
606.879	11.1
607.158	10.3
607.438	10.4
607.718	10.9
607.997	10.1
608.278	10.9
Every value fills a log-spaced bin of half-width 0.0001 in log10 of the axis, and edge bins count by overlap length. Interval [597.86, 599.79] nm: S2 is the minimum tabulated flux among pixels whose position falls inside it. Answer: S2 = 10.8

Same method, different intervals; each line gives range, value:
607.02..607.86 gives 10.3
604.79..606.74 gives 10.2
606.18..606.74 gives 10.5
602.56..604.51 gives 9.68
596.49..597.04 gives 10.4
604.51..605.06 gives 10.7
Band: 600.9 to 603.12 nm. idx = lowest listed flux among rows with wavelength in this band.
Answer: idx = 9.68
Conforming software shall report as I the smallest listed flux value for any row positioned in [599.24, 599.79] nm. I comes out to 10.8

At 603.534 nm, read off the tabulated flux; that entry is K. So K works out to 10.4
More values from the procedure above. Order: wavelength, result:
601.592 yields 11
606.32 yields 10.5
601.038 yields 10.6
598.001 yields 11.3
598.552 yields 11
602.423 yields 10.9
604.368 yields 10.3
